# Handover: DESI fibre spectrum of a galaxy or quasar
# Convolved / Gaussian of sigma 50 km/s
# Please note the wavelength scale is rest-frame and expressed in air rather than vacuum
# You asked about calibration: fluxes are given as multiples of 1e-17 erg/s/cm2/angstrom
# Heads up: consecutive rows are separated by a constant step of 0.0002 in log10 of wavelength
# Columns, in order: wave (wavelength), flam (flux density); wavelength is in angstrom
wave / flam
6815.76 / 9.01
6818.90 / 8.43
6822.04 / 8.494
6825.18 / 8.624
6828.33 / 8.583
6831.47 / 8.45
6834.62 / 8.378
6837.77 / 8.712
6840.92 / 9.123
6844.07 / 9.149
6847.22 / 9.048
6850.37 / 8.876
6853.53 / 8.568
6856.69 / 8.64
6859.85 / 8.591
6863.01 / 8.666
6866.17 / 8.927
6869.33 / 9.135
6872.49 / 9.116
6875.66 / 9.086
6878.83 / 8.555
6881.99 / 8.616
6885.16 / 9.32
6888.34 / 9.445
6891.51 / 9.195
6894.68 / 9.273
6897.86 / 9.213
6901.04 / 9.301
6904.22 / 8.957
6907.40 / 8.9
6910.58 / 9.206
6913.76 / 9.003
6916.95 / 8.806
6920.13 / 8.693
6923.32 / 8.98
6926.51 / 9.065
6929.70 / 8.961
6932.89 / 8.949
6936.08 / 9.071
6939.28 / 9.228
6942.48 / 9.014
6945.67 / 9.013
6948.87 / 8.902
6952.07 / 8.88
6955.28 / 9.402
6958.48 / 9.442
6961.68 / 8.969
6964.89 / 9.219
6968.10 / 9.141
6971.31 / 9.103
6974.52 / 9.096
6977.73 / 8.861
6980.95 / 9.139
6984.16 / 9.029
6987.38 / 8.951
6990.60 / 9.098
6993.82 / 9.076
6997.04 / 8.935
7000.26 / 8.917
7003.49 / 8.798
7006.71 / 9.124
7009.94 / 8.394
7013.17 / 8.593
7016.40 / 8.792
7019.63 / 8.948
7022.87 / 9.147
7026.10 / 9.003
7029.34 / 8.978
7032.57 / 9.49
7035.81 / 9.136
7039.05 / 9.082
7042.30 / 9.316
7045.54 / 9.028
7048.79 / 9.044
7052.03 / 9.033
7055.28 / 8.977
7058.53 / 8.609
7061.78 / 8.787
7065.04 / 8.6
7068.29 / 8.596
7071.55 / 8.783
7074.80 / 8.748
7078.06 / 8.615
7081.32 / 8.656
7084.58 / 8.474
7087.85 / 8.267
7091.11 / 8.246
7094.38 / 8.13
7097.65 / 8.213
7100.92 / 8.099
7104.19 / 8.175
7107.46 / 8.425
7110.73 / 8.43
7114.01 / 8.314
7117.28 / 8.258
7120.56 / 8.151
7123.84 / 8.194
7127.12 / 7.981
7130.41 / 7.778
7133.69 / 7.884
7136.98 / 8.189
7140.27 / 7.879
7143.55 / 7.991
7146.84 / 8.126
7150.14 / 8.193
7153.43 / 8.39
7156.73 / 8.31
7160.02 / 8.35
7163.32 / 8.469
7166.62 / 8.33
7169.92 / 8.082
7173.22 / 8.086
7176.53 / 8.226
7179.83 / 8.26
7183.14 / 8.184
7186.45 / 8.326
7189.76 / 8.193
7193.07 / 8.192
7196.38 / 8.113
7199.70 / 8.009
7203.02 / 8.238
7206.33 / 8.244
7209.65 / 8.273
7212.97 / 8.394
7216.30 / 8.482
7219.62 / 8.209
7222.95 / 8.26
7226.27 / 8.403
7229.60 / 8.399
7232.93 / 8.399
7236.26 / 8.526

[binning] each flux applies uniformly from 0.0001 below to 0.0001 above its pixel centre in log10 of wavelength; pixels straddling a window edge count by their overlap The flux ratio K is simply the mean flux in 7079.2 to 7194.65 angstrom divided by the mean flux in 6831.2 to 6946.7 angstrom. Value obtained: 0.92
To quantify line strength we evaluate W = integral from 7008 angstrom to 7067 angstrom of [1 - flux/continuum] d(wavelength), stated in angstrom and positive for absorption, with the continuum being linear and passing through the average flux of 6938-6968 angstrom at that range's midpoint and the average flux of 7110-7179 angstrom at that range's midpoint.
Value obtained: -1.6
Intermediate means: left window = 9.12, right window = 8.17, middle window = 8.94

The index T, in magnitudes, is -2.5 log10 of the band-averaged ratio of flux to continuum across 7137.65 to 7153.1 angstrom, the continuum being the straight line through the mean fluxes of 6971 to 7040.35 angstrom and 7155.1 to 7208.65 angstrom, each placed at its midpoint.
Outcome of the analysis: 0.04 mag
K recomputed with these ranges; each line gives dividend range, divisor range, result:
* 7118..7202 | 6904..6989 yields 0.90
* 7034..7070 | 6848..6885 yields 1.01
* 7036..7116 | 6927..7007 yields 0.95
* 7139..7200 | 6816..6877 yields 0.93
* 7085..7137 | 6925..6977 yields 0.90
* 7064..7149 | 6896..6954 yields 0.92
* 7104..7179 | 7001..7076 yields 0.92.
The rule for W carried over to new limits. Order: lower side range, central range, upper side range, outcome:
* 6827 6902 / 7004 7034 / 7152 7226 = -1.2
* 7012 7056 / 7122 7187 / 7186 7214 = 2.2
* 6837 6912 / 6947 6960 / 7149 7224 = -0.5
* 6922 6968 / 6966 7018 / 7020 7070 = 0.5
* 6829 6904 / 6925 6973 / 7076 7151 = -2.2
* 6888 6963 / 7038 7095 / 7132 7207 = -1.1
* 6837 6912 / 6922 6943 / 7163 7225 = -0.5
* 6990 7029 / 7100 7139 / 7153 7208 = 1.5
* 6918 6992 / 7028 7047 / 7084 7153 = -1.3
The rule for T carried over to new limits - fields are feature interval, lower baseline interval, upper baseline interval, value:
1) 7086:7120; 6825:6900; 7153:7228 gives 0.02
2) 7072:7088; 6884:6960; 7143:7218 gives 0.00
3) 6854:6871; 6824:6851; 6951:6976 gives 0.01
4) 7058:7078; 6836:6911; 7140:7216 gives -0.02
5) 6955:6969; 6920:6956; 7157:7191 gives -0.03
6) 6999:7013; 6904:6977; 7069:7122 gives 0.00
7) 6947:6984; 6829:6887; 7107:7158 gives -0.07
